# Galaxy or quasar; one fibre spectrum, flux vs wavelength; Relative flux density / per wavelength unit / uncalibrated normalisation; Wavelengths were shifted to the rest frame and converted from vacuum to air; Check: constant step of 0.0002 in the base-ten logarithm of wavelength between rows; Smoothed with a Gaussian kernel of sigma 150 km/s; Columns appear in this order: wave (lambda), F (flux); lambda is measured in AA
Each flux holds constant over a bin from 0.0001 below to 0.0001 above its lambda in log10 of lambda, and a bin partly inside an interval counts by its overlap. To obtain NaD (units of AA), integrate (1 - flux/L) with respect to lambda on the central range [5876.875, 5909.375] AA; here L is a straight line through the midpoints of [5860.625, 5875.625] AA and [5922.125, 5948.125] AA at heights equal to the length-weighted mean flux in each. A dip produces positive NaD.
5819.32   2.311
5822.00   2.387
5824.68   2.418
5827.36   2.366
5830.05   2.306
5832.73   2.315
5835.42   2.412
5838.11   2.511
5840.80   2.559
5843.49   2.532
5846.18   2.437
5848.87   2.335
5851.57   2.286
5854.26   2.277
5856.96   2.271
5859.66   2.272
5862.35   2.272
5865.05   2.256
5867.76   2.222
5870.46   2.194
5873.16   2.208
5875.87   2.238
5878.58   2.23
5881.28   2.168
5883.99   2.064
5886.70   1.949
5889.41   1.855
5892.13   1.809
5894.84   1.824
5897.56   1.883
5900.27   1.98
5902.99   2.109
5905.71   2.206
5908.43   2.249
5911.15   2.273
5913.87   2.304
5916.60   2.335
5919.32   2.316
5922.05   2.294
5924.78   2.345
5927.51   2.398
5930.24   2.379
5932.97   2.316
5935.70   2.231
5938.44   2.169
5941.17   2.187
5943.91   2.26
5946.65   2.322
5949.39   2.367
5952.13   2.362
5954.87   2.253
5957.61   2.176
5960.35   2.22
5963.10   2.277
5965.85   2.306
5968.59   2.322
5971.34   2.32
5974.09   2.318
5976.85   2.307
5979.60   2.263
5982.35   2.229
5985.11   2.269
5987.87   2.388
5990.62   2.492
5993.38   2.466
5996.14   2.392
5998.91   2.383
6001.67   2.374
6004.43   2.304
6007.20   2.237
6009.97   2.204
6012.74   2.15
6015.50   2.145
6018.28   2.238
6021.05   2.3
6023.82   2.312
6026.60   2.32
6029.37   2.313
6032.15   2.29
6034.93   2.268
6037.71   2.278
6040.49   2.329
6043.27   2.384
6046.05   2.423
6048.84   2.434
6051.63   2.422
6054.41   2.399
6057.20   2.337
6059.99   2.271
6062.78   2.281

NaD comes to 3.3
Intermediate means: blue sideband 2.23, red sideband 2.29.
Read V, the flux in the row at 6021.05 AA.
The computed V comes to 2.3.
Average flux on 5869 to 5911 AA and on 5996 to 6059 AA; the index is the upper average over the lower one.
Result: 1.1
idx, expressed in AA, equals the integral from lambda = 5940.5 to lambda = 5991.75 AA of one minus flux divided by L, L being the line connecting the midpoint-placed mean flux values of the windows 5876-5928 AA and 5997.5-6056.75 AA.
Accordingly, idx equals -1.7 AA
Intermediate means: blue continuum 2.13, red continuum 2.31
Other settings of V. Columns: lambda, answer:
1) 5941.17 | 2.187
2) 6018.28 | 2.238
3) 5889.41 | 1.855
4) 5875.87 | 2.238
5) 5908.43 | 2.249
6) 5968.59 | 2.322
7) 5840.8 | 2.559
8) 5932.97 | 2.316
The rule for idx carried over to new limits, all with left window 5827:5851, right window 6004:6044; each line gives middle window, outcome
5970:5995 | -0.41 AA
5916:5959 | 0.81 AA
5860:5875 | 1.00 AA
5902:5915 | 0.72 AA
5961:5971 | 0.07 AA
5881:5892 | 1.88 AA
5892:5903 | 2.13 AA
